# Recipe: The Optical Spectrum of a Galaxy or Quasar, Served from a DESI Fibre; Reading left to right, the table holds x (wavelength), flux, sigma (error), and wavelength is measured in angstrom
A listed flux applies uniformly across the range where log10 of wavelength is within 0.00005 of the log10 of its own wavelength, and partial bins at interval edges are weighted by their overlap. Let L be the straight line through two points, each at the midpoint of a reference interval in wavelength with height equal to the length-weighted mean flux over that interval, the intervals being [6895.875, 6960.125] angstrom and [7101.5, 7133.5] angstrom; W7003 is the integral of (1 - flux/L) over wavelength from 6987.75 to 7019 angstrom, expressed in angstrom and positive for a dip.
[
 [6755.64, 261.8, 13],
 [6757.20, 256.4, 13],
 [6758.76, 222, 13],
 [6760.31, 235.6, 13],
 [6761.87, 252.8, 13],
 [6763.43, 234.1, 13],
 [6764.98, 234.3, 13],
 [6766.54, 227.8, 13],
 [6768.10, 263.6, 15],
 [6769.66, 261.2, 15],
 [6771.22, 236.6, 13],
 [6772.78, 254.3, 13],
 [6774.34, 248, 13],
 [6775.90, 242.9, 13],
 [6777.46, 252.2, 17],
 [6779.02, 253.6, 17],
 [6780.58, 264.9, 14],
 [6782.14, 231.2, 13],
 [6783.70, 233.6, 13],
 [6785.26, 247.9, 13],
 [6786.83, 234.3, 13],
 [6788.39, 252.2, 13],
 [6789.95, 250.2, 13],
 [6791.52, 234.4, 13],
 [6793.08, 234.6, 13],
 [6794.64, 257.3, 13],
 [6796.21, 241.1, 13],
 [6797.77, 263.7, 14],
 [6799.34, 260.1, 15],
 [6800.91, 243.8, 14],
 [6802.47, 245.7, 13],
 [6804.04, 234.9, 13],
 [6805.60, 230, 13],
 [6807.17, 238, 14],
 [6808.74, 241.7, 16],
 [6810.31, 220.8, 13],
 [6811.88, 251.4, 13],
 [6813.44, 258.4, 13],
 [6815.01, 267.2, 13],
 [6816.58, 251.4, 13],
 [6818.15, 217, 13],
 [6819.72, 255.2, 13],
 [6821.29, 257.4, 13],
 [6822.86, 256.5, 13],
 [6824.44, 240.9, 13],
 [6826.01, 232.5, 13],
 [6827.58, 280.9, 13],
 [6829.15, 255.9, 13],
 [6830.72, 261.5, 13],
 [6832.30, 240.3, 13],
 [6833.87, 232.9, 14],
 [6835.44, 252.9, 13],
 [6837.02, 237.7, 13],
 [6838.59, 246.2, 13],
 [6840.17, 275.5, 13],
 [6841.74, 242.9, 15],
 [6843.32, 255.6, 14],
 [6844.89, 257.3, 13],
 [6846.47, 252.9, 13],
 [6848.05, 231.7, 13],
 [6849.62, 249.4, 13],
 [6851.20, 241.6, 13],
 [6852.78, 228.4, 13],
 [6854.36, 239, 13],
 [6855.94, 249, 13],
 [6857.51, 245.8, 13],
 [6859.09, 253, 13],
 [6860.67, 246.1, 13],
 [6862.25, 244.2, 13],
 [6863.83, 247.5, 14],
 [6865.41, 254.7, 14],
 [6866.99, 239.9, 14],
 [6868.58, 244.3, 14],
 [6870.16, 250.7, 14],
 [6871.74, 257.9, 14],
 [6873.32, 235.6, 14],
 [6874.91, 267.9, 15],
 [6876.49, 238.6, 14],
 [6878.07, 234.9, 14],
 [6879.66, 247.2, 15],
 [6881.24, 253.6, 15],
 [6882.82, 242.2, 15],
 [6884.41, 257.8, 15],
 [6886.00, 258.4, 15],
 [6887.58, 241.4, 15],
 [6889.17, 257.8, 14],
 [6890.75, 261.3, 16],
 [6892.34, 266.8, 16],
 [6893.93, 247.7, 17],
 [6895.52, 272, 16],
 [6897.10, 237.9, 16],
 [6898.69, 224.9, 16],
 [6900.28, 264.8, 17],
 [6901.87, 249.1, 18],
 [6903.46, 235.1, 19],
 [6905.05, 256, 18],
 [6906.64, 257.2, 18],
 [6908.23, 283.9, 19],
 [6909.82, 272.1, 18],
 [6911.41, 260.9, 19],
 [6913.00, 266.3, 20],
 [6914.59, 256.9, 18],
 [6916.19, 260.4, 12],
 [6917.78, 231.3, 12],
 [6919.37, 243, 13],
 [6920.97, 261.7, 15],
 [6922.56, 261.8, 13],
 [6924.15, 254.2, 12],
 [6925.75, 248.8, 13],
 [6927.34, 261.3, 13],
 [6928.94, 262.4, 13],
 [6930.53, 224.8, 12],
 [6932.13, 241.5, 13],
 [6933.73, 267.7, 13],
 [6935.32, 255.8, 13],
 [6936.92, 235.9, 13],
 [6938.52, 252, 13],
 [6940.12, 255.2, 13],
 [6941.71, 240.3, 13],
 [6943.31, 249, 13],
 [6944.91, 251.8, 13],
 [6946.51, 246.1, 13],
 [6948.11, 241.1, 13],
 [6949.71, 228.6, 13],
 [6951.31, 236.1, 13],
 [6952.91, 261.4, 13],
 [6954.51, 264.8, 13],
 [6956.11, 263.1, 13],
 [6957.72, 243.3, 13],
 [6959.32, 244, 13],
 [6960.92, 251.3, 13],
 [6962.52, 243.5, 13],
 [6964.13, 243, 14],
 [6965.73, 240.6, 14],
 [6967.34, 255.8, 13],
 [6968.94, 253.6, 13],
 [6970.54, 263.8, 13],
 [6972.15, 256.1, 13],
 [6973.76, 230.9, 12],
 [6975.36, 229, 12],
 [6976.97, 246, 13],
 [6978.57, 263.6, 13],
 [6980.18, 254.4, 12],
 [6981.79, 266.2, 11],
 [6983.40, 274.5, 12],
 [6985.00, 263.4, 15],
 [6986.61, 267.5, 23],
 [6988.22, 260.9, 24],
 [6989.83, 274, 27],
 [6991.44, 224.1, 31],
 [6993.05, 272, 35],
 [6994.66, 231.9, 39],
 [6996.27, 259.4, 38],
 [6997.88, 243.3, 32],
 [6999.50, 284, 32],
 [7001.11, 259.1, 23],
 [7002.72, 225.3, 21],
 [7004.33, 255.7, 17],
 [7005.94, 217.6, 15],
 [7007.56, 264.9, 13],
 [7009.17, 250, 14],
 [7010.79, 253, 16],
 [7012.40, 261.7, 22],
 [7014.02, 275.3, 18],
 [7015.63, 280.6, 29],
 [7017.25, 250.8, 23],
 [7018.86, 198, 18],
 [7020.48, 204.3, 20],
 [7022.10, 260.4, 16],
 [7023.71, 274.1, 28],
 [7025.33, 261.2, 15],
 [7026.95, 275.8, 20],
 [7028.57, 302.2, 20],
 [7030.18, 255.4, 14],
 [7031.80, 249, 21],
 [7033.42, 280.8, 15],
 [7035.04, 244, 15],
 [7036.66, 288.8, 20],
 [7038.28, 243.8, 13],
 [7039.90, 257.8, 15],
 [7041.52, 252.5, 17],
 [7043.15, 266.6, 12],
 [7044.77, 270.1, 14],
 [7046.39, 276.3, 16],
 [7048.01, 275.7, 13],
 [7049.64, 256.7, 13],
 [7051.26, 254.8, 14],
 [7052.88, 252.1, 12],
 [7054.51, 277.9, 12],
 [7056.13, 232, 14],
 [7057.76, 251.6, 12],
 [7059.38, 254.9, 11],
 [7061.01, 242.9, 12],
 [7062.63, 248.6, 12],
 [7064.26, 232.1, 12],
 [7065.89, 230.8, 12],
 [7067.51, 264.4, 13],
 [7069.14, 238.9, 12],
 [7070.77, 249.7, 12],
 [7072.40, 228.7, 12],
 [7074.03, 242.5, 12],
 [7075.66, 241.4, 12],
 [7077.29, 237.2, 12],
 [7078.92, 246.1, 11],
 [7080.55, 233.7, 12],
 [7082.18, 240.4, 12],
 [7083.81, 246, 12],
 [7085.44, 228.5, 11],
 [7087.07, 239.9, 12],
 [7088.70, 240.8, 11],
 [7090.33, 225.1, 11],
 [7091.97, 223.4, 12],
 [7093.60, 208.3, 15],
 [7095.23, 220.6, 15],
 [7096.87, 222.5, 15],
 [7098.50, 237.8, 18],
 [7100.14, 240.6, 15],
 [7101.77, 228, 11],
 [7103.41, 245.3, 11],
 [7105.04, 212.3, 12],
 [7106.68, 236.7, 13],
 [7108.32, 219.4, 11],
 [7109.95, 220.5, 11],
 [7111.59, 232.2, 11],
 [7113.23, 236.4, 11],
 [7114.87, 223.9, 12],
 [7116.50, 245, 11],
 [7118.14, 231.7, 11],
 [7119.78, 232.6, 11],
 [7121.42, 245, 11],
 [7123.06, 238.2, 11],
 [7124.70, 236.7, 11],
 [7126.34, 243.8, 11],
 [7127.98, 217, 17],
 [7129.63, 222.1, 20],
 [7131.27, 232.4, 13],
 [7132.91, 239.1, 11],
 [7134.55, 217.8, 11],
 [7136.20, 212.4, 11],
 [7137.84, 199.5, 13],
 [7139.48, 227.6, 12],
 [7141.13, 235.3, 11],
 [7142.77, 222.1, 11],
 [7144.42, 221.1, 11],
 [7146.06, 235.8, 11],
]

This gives -1.21 angstrom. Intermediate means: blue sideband 251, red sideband 232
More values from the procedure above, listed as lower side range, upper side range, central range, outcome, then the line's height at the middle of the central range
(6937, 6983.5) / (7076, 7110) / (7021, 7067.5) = -4.1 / 238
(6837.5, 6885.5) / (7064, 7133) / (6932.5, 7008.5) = -3.1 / 241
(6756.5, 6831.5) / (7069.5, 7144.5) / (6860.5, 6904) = -1.3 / 242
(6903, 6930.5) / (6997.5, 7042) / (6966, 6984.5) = 0.2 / 256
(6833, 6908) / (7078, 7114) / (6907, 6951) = -1.4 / 244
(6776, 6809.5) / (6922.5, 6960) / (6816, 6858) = -0.2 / 246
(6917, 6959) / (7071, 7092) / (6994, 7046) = -3.0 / 242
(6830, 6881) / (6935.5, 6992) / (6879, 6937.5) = -1.1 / 249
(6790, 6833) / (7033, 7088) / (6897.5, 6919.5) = -0.5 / 248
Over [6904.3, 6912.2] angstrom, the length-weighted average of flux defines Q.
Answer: 266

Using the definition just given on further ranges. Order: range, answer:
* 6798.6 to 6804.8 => 246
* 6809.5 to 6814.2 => 244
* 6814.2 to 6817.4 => 259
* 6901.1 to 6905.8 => 247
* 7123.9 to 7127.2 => 240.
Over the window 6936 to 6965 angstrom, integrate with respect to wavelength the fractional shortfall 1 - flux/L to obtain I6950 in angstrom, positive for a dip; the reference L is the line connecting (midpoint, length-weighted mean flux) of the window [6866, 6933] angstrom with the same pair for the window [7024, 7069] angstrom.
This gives 0.8 angstrom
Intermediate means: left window 252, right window 259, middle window 247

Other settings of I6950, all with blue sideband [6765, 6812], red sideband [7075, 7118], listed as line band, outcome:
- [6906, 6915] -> -1.0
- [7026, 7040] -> -1.9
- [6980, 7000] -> -1.9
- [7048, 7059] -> -1.0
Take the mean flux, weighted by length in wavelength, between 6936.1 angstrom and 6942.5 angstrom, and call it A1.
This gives 246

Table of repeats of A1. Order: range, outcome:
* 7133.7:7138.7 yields 210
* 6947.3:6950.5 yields 235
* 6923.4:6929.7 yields 256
